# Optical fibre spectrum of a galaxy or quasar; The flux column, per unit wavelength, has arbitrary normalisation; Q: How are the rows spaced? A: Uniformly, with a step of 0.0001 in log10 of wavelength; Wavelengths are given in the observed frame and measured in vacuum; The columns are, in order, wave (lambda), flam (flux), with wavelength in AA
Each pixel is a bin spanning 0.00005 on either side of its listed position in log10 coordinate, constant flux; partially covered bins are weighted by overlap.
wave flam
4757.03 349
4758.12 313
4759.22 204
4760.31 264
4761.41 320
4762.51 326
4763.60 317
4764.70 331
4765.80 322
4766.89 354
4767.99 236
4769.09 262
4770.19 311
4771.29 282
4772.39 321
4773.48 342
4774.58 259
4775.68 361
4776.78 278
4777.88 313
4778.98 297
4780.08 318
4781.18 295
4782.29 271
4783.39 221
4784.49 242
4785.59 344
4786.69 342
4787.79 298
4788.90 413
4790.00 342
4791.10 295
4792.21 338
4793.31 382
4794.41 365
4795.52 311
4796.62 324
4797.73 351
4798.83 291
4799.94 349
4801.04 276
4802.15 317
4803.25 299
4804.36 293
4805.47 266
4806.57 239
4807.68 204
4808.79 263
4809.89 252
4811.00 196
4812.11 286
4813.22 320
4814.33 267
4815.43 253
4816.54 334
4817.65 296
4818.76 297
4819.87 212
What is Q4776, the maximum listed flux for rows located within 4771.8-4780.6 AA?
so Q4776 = 361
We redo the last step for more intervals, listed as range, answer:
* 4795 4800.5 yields 351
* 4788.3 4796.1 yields 413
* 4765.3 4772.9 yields 354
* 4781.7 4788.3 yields 344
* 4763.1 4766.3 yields 331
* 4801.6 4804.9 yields 317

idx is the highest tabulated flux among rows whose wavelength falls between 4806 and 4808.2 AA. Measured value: 239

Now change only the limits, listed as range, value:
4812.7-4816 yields 320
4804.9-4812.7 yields 286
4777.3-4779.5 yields 313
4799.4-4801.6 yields 349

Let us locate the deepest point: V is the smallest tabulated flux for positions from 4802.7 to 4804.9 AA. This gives 293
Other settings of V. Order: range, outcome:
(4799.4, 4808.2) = 204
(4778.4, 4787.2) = 221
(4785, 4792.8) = 295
